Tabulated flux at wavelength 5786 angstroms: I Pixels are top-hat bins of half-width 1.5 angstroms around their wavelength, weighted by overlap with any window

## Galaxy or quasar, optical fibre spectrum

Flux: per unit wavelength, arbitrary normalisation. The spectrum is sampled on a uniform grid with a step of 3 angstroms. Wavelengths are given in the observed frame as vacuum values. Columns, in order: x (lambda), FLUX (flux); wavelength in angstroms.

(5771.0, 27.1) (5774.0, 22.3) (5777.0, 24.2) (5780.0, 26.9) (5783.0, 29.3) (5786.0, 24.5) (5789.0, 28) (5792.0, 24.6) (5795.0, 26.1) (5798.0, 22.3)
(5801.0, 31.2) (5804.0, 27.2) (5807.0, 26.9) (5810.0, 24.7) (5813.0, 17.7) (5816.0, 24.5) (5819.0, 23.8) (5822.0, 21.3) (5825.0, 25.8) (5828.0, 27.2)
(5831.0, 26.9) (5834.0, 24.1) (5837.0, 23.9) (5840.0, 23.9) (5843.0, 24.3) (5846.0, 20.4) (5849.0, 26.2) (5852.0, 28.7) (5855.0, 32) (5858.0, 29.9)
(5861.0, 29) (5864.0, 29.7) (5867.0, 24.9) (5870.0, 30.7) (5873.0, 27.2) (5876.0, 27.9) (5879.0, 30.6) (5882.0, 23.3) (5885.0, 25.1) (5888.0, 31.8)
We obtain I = 24.5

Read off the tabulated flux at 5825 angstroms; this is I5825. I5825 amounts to 25.8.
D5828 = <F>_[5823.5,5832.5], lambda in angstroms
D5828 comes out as 26.6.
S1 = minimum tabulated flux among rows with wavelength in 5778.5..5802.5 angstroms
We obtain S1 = 22.3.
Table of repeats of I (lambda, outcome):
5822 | 21.3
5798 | 22.3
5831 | 26.9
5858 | 29.9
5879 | 30.6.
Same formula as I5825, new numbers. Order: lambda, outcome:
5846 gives 20.4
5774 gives 22.3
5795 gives 26.1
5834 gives 24.1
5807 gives 26.9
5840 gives 23.9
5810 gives 24.7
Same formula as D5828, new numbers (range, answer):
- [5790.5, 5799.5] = 24.3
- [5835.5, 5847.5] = 23.1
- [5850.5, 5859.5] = 30.2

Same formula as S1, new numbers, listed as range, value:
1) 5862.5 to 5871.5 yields 24.9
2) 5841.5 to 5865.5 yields 20.4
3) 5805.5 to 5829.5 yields 17.7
